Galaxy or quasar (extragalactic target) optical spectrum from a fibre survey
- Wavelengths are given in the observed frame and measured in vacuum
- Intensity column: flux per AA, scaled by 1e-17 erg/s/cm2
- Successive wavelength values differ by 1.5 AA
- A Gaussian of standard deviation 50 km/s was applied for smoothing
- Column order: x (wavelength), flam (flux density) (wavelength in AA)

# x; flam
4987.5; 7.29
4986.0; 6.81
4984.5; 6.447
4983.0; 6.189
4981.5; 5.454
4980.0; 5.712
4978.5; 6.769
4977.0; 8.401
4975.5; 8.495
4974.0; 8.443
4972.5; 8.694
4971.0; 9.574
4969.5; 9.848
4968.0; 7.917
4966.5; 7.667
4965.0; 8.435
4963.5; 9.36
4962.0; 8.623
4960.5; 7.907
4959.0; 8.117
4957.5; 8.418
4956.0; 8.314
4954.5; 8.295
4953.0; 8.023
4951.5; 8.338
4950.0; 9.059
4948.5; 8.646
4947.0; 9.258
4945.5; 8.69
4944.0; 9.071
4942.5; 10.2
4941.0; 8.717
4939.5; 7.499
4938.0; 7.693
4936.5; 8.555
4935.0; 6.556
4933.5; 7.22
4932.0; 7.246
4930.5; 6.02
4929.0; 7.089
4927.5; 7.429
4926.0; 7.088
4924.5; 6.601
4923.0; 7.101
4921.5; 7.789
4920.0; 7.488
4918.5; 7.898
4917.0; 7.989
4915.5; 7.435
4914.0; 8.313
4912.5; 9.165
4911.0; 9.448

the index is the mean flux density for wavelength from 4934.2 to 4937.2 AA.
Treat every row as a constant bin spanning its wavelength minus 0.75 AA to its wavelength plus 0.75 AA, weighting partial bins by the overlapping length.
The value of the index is 7.53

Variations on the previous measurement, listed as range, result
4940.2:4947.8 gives 9.17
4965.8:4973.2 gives 8.75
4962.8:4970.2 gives 8.63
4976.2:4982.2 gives 6.61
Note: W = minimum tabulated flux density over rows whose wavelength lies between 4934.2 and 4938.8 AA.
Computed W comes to 6.556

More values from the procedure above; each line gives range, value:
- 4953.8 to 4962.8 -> 7.907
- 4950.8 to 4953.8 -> 8.023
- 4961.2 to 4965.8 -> 8.435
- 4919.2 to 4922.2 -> 7.488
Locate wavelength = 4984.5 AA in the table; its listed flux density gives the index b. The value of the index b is 6.447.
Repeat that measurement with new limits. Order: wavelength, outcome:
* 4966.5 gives 7.667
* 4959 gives 8.117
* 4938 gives 7.693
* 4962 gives 8.623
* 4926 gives 7.088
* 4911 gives 9.448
